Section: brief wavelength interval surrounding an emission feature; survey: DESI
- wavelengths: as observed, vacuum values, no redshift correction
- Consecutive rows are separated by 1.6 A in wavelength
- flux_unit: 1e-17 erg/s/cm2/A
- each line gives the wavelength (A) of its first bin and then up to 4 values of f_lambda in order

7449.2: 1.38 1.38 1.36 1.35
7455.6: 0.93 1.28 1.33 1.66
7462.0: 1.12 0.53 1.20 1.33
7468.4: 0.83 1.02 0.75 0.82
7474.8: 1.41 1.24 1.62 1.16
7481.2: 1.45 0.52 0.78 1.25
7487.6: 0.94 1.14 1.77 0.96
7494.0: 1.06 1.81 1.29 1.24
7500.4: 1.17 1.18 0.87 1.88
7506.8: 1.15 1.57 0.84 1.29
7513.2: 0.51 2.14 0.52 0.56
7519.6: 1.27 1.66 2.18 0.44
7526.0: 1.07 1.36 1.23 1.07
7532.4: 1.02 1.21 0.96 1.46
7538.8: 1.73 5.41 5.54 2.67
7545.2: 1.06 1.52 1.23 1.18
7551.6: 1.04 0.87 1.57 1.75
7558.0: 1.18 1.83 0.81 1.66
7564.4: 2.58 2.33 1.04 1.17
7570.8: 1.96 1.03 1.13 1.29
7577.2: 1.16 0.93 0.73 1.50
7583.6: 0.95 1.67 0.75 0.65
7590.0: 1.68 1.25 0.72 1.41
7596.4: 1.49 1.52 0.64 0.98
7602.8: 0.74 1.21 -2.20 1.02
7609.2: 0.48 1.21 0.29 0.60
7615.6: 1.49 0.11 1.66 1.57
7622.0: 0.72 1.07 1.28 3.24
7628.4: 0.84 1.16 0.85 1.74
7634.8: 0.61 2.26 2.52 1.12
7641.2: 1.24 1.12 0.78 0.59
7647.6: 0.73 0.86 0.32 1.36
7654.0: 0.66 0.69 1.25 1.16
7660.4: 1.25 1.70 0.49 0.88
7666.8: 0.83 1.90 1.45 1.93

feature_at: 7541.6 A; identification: H-alpha 6563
